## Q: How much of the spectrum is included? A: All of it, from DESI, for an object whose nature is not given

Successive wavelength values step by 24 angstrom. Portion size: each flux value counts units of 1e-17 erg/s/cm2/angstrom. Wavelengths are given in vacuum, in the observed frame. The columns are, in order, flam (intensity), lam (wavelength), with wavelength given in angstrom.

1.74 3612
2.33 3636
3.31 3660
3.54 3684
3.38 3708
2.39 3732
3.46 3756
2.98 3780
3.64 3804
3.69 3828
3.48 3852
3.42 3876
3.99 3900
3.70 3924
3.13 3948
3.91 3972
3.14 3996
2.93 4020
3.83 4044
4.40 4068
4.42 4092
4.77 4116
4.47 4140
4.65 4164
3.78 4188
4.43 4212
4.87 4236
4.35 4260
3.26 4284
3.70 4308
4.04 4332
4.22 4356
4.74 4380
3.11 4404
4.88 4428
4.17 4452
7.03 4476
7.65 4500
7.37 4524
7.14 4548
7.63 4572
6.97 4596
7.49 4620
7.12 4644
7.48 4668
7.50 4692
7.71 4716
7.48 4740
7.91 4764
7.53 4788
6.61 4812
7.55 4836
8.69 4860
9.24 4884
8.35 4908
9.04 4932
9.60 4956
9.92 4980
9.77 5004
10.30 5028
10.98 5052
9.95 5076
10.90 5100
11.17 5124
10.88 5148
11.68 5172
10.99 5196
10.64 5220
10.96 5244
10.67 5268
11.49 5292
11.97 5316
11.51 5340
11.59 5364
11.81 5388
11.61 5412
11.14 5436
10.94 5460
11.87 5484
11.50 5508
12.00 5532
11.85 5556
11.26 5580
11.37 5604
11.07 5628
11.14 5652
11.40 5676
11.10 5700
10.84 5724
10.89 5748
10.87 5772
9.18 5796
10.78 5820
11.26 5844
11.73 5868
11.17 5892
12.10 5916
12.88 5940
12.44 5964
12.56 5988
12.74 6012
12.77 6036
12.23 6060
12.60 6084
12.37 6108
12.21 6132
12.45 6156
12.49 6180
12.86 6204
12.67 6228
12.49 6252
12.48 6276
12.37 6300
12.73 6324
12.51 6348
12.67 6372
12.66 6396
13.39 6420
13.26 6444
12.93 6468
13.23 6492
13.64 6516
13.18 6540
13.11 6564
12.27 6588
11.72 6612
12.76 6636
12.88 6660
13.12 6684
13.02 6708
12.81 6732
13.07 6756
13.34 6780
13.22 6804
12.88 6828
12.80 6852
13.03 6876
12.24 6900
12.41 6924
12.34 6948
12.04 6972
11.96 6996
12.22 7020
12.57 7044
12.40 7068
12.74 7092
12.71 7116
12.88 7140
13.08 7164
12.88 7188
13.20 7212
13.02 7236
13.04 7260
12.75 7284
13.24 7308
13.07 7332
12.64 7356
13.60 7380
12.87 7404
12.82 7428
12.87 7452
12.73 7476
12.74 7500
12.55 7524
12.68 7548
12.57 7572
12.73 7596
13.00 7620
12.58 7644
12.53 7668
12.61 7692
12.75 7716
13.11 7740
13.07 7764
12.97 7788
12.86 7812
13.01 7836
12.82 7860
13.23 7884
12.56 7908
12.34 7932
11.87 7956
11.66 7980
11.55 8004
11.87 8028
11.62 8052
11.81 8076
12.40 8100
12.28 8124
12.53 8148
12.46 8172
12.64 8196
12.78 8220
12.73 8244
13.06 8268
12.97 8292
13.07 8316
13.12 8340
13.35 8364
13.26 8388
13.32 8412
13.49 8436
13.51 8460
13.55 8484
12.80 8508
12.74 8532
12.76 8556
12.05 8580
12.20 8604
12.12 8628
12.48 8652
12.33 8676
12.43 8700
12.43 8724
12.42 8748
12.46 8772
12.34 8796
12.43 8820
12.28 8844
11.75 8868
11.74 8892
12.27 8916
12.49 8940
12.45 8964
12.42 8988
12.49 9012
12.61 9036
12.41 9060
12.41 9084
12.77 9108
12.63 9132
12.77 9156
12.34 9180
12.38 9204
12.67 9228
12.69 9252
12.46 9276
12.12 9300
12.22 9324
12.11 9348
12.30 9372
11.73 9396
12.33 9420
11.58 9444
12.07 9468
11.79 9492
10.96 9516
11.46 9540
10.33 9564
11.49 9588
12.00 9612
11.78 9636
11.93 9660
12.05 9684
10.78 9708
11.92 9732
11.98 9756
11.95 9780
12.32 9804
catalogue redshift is 0.12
